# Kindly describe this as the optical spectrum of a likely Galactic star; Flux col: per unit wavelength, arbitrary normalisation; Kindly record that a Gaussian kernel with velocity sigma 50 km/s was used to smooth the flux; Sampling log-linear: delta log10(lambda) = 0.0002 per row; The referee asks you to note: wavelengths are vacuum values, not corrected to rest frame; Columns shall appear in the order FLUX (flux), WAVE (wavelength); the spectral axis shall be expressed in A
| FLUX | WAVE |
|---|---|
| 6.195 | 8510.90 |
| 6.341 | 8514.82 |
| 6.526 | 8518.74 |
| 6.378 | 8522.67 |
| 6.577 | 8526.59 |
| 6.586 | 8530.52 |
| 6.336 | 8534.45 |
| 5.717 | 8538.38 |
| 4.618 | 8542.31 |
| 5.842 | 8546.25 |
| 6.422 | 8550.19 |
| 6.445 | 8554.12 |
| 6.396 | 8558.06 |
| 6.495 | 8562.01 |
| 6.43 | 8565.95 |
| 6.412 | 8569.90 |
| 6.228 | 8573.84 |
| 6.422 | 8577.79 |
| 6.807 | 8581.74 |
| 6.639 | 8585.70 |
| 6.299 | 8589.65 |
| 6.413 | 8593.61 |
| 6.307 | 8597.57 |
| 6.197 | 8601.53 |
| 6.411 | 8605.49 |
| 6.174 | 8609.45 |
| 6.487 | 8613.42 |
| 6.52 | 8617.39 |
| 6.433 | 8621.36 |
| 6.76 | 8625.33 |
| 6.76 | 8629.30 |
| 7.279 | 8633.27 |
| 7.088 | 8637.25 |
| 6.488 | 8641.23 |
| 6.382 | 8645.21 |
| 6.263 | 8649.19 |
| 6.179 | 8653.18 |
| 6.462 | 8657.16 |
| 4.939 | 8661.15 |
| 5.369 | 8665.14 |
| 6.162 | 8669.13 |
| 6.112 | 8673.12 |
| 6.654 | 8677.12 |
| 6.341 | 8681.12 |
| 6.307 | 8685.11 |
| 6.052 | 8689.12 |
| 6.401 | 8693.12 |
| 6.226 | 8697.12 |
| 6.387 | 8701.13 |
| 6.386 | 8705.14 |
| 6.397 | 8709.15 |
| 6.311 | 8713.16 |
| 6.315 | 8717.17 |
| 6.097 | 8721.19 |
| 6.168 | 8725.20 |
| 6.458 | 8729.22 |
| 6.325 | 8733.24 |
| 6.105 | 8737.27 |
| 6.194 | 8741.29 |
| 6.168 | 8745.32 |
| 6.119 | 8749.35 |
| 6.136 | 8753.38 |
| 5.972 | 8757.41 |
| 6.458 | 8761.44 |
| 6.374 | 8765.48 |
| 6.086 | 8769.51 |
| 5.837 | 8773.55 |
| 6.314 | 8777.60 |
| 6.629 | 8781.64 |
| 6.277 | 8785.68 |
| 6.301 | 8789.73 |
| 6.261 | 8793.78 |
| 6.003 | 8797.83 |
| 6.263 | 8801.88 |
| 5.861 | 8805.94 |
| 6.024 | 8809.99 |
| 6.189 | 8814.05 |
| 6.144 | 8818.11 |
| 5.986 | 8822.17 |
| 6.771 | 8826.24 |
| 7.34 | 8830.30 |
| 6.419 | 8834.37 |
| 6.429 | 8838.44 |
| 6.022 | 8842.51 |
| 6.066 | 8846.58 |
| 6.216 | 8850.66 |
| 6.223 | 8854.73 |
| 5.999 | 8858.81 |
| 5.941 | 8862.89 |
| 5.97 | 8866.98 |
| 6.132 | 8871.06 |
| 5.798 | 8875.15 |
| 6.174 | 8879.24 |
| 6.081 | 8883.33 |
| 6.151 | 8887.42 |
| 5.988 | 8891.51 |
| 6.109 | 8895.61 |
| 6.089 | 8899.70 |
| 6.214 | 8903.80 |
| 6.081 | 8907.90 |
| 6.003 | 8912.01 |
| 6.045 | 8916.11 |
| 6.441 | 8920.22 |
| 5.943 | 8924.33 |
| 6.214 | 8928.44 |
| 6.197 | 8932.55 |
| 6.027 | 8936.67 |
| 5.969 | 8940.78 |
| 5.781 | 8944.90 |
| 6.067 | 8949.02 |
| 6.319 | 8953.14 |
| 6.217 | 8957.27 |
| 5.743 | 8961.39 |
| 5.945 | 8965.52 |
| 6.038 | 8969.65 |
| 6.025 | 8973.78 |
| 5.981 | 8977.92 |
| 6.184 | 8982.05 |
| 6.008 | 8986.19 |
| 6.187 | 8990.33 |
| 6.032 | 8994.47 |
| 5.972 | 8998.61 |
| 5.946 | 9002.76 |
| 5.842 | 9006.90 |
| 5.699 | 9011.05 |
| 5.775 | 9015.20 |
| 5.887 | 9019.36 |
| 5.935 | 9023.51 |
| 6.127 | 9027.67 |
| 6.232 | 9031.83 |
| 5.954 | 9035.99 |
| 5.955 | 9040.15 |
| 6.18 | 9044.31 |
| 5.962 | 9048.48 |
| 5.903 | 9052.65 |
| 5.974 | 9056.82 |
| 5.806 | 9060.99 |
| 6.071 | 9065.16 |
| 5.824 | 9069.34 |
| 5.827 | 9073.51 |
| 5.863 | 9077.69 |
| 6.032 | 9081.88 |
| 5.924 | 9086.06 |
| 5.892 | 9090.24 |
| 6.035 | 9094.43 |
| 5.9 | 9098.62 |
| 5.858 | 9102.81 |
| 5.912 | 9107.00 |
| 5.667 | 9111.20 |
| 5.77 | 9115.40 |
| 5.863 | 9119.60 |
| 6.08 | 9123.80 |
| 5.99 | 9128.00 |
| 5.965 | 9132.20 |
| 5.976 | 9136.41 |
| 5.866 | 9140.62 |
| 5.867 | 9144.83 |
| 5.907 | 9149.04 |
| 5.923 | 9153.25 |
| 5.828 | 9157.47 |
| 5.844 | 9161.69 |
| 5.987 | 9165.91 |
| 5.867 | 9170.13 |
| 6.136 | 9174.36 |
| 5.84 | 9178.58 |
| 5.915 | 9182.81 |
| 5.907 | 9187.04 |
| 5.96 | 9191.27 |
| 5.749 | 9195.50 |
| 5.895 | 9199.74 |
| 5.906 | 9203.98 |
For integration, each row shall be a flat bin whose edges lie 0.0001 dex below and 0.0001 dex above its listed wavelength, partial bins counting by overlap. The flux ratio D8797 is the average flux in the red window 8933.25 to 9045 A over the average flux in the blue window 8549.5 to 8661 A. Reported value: 0.9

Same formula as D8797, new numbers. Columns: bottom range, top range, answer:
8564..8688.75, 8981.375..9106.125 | 0.93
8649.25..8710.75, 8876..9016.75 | 0.98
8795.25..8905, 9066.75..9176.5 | 0.96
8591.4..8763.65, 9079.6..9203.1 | 0.94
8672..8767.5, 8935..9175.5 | 0.95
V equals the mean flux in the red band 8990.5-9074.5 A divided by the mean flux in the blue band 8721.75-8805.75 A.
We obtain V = 0.96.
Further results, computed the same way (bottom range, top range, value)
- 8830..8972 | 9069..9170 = 0.97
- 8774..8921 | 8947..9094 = 0.97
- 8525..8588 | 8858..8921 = 0.97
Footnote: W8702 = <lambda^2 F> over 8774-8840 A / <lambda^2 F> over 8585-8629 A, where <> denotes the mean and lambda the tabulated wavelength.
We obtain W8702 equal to 1.0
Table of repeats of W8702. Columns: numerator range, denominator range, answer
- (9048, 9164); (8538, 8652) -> 1.04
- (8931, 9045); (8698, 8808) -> 1.02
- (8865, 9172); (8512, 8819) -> 1.03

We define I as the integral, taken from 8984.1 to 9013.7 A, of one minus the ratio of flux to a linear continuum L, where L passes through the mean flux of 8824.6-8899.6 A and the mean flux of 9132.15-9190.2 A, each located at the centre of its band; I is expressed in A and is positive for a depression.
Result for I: 0.6 A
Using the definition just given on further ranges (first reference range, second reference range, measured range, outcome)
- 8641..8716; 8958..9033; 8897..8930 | -0.5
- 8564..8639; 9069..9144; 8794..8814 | 0.7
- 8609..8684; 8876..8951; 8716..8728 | 0.2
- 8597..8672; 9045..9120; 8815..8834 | -1.1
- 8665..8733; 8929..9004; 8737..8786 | 0.1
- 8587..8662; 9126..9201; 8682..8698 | 0.3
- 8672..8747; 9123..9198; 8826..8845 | -1.2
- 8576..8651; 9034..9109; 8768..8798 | 0.4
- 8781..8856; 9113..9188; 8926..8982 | 0.8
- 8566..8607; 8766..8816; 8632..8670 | 0.6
